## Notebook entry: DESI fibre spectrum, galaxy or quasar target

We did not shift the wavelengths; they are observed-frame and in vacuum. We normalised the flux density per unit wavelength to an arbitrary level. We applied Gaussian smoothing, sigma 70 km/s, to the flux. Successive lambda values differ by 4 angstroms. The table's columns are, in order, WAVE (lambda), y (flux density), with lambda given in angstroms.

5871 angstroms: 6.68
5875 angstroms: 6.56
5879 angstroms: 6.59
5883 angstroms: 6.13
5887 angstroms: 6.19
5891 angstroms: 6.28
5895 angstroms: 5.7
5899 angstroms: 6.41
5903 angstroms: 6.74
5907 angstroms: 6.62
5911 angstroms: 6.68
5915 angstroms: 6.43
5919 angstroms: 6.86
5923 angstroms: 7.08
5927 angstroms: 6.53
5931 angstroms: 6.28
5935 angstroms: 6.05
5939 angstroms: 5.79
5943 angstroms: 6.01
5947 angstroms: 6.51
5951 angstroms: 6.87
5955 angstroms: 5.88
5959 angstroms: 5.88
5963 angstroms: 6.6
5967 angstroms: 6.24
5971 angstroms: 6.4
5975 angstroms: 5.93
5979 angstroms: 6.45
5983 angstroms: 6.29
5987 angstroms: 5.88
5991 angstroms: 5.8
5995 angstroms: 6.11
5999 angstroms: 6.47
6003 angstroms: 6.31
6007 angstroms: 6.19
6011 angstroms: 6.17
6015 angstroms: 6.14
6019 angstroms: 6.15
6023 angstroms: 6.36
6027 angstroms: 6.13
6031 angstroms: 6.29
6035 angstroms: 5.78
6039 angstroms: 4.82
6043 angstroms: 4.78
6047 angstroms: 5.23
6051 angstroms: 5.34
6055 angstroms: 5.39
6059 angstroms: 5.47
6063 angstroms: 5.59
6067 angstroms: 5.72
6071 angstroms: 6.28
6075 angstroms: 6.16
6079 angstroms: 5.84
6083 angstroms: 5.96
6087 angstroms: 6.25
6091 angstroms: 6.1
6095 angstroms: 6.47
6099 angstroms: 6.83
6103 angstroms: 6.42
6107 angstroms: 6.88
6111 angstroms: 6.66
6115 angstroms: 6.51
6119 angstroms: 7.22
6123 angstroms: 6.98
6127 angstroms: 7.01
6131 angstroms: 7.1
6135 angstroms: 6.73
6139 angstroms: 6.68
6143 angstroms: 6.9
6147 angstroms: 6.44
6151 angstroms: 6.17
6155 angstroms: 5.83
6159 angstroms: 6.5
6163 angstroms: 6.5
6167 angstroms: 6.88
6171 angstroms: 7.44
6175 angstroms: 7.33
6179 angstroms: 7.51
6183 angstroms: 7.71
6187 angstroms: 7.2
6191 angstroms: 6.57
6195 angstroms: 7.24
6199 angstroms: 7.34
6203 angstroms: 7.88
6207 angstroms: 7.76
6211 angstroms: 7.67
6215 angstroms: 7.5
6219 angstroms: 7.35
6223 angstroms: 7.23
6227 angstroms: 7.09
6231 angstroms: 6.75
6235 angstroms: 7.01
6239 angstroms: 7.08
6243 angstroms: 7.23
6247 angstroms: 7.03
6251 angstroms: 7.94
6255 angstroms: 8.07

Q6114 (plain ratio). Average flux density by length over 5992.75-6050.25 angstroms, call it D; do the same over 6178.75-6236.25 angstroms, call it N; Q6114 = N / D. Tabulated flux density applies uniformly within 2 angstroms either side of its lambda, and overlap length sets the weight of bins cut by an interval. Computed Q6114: 1.24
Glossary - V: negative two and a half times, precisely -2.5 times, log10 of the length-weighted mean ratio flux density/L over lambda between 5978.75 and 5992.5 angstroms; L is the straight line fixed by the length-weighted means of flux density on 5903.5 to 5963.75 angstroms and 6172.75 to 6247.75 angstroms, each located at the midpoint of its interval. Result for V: 0.09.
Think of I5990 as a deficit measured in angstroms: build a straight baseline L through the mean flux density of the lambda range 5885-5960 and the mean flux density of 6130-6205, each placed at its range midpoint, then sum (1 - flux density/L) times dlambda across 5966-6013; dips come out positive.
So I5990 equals 2.4 angstroms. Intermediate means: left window 6.36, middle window 6.19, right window 6.94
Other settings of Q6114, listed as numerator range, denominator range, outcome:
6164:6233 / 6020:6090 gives 1.27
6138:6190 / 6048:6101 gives 1.15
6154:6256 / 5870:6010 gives 1.14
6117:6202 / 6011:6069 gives 1.22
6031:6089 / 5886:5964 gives 0.89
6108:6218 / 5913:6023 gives 1.12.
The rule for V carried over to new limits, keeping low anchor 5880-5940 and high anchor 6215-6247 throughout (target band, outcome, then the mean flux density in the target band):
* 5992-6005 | 0.06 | 6.26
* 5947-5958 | 0.02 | 6.35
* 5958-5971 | 0.04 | 6.29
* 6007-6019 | 0.08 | 6.16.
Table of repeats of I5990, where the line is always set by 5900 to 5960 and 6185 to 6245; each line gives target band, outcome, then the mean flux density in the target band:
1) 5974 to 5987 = 0.75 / 6.19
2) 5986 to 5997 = 1.11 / 5.93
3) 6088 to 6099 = 0.83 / 6.38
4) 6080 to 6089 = 1.05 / 6.08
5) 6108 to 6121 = 0.30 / 6.8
